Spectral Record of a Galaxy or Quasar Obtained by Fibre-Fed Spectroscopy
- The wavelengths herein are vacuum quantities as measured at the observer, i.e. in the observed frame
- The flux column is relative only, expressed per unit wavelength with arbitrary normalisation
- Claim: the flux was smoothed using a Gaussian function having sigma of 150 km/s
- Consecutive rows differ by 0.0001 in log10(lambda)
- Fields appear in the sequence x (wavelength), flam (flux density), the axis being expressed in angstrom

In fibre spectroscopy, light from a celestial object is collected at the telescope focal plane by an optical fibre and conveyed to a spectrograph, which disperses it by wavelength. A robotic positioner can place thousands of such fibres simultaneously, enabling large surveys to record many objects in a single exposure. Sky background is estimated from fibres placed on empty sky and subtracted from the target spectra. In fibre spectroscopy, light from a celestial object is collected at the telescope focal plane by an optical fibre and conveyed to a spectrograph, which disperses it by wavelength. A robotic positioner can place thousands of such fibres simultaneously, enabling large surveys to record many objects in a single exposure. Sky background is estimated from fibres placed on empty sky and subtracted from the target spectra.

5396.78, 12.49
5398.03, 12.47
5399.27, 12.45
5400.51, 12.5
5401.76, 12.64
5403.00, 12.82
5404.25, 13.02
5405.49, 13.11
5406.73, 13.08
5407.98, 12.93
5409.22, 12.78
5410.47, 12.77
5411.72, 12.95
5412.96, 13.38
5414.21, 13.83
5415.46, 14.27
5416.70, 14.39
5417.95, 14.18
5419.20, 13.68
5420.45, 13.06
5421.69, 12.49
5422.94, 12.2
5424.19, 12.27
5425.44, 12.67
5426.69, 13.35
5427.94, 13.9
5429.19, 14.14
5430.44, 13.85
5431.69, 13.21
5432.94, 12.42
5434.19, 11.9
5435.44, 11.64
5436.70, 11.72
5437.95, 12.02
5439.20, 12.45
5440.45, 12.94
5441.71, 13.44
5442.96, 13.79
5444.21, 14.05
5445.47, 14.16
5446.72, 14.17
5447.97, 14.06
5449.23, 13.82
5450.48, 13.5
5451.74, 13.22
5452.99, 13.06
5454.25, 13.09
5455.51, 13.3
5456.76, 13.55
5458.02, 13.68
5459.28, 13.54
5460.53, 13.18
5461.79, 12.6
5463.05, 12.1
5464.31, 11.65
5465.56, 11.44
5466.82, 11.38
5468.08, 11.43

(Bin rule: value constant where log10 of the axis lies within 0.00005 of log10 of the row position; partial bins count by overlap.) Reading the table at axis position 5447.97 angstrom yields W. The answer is 14.06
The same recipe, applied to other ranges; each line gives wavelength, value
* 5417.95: 14.18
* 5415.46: 14.27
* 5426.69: 13.35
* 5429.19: 14.14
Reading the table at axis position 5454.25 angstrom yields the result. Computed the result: 13.09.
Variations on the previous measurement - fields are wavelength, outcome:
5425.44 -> 12.67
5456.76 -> 13.55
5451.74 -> 13.22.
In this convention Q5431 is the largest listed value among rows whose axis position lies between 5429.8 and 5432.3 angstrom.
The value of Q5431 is 13.85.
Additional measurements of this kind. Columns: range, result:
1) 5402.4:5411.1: 13.11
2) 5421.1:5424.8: 12.49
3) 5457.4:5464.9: 13.68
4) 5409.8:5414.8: 13.83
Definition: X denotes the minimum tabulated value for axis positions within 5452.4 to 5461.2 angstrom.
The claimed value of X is 13.06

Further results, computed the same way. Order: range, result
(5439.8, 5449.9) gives 12.94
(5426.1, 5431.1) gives 13.35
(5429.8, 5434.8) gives 11.9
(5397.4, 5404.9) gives 12.45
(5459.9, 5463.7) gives 12.1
